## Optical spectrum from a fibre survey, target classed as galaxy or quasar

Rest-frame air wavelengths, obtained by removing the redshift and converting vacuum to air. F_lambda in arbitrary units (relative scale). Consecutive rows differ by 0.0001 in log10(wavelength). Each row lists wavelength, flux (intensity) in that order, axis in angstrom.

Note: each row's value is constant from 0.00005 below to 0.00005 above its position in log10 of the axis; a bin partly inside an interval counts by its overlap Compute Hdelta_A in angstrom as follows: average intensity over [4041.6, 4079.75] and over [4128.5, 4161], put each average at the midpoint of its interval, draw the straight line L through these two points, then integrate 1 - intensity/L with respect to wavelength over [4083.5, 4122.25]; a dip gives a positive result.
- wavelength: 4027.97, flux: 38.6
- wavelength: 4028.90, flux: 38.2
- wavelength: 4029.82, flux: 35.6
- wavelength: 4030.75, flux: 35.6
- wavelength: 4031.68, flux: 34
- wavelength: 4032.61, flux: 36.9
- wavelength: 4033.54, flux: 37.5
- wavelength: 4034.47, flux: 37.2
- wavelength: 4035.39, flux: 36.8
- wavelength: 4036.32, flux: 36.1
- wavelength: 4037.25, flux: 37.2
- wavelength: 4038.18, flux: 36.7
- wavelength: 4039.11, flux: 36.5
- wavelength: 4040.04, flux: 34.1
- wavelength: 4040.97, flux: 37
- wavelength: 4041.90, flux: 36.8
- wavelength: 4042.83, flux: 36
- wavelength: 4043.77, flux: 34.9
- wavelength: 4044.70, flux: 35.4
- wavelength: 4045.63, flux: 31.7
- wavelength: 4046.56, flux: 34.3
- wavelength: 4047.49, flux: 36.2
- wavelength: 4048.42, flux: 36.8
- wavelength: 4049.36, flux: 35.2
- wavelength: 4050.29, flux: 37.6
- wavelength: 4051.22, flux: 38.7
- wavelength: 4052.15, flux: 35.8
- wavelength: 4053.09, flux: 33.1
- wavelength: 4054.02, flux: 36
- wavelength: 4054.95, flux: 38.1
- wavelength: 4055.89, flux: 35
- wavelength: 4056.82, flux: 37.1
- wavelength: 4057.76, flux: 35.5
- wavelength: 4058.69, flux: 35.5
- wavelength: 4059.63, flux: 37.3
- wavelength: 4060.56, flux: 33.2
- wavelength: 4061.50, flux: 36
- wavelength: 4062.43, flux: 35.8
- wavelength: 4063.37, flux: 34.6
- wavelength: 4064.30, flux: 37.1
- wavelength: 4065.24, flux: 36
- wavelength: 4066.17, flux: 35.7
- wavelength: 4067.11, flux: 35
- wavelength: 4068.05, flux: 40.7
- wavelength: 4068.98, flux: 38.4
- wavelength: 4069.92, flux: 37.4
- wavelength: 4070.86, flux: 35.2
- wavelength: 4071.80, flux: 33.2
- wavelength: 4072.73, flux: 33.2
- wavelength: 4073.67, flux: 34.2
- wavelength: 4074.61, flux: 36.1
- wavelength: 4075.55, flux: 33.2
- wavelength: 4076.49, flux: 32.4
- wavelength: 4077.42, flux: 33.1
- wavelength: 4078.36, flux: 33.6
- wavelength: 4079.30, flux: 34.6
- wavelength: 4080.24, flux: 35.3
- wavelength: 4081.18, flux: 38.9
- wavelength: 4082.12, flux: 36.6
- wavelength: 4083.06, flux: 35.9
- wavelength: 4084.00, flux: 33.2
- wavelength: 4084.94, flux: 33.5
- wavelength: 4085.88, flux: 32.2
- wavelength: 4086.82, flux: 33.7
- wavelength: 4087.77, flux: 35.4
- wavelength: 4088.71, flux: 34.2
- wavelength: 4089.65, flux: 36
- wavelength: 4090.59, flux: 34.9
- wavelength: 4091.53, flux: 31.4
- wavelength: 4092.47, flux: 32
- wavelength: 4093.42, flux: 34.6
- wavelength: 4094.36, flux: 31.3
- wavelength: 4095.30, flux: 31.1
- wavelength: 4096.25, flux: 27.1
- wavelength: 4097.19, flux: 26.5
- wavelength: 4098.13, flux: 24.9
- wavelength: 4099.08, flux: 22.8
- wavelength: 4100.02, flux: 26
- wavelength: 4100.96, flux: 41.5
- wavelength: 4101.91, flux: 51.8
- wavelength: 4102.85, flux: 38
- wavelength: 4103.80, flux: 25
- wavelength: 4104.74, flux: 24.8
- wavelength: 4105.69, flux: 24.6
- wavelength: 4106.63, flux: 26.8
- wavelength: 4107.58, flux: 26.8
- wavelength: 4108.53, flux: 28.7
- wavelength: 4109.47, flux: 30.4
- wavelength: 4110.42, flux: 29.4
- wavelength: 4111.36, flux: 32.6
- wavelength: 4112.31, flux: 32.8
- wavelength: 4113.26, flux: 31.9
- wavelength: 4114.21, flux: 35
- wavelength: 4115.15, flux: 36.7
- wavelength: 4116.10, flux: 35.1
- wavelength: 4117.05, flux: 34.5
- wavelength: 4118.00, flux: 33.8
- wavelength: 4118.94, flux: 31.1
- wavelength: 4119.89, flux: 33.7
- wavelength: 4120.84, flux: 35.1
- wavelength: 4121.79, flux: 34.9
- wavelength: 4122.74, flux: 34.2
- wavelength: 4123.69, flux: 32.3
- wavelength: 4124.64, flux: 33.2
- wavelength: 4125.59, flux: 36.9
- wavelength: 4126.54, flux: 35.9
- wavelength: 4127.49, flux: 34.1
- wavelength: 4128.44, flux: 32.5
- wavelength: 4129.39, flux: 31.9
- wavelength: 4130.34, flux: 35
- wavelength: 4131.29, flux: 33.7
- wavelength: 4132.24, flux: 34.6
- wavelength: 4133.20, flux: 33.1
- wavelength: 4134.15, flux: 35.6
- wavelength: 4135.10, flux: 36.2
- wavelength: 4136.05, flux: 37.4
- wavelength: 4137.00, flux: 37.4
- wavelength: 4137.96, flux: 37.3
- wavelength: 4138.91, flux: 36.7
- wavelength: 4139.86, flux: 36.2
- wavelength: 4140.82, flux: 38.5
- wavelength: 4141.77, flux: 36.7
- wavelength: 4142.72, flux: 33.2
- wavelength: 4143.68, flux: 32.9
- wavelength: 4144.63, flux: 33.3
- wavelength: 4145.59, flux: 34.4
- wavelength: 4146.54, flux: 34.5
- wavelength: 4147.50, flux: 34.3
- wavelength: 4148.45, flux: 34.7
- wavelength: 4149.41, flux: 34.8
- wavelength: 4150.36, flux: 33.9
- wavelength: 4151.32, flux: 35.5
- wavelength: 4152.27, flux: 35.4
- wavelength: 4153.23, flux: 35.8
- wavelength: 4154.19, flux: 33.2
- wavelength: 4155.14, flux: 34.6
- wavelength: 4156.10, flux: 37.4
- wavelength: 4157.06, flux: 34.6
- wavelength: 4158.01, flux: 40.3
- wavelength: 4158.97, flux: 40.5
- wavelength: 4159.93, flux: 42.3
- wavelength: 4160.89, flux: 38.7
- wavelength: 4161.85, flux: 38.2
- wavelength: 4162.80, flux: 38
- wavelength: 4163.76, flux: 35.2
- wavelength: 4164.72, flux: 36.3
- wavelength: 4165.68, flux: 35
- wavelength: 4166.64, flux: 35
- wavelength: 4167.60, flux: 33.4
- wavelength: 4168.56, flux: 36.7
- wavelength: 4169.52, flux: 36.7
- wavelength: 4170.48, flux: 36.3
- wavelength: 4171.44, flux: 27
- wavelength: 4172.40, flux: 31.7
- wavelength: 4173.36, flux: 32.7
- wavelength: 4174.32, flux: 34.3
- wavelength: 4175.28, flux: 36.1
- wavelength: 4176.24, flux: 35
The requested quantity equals 3.8 angstrom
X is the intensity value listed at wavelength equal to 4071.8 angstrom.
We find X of 33.2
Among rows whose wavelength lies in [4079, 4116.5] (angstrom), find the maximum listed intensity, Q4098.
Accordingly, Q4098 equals 51.8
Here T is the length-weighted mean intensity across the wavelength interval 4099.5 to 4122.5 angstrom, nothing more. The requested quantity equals 32.5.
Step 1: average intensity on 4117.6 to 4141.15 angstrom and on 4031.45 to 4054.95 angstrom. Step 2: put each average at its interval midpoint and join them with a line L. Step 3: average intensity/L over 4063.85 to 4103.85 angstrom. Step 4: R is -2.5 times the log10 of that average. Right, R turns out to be 0.04 mag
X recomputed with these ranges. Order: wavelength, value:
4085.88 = 32.2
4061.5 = 36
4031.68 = 34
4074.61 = 36.1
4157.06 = 34.6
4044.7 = 35.4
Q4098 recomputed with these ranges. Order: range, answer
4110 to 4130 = 36.9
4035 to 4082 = 40.7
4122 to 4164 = 42.3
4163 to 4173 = 36.7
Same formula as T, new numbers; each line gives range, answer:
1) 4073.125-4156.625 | 33.6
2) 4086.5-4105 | 32.2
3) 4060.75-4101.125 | 33.8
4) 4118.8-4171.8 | 35.3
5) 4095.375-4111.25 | 29.8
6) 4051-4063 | 35.8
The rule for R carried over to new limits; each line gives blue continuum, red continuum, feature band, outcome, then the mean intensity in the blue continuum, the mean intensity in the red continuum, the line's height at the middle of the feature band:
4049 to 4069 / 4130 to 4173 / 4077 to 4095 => 0.057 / 36.2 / 35.6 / 36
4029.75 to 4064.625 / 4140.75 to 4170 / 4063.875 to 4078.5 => 0.018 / 35.9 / 35.9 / 35.9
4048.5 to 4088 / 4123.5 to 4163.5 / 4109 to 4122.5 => 0.069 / 35.4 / 35.6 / 35.6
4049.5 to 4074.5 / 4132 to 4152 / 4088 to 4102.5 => 0.101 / 36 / 35.3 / 35.7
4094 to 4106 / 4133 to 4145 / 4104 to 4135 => 0.022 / 30.5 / 35.8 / 33.2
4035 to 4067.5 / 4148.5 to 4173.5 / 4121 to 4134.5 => 0.051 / 35.8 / 35.8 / 35.8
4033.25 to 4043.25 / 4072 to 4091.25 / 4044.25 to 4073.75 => -0.008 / 36.6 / 34.5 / 35.6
